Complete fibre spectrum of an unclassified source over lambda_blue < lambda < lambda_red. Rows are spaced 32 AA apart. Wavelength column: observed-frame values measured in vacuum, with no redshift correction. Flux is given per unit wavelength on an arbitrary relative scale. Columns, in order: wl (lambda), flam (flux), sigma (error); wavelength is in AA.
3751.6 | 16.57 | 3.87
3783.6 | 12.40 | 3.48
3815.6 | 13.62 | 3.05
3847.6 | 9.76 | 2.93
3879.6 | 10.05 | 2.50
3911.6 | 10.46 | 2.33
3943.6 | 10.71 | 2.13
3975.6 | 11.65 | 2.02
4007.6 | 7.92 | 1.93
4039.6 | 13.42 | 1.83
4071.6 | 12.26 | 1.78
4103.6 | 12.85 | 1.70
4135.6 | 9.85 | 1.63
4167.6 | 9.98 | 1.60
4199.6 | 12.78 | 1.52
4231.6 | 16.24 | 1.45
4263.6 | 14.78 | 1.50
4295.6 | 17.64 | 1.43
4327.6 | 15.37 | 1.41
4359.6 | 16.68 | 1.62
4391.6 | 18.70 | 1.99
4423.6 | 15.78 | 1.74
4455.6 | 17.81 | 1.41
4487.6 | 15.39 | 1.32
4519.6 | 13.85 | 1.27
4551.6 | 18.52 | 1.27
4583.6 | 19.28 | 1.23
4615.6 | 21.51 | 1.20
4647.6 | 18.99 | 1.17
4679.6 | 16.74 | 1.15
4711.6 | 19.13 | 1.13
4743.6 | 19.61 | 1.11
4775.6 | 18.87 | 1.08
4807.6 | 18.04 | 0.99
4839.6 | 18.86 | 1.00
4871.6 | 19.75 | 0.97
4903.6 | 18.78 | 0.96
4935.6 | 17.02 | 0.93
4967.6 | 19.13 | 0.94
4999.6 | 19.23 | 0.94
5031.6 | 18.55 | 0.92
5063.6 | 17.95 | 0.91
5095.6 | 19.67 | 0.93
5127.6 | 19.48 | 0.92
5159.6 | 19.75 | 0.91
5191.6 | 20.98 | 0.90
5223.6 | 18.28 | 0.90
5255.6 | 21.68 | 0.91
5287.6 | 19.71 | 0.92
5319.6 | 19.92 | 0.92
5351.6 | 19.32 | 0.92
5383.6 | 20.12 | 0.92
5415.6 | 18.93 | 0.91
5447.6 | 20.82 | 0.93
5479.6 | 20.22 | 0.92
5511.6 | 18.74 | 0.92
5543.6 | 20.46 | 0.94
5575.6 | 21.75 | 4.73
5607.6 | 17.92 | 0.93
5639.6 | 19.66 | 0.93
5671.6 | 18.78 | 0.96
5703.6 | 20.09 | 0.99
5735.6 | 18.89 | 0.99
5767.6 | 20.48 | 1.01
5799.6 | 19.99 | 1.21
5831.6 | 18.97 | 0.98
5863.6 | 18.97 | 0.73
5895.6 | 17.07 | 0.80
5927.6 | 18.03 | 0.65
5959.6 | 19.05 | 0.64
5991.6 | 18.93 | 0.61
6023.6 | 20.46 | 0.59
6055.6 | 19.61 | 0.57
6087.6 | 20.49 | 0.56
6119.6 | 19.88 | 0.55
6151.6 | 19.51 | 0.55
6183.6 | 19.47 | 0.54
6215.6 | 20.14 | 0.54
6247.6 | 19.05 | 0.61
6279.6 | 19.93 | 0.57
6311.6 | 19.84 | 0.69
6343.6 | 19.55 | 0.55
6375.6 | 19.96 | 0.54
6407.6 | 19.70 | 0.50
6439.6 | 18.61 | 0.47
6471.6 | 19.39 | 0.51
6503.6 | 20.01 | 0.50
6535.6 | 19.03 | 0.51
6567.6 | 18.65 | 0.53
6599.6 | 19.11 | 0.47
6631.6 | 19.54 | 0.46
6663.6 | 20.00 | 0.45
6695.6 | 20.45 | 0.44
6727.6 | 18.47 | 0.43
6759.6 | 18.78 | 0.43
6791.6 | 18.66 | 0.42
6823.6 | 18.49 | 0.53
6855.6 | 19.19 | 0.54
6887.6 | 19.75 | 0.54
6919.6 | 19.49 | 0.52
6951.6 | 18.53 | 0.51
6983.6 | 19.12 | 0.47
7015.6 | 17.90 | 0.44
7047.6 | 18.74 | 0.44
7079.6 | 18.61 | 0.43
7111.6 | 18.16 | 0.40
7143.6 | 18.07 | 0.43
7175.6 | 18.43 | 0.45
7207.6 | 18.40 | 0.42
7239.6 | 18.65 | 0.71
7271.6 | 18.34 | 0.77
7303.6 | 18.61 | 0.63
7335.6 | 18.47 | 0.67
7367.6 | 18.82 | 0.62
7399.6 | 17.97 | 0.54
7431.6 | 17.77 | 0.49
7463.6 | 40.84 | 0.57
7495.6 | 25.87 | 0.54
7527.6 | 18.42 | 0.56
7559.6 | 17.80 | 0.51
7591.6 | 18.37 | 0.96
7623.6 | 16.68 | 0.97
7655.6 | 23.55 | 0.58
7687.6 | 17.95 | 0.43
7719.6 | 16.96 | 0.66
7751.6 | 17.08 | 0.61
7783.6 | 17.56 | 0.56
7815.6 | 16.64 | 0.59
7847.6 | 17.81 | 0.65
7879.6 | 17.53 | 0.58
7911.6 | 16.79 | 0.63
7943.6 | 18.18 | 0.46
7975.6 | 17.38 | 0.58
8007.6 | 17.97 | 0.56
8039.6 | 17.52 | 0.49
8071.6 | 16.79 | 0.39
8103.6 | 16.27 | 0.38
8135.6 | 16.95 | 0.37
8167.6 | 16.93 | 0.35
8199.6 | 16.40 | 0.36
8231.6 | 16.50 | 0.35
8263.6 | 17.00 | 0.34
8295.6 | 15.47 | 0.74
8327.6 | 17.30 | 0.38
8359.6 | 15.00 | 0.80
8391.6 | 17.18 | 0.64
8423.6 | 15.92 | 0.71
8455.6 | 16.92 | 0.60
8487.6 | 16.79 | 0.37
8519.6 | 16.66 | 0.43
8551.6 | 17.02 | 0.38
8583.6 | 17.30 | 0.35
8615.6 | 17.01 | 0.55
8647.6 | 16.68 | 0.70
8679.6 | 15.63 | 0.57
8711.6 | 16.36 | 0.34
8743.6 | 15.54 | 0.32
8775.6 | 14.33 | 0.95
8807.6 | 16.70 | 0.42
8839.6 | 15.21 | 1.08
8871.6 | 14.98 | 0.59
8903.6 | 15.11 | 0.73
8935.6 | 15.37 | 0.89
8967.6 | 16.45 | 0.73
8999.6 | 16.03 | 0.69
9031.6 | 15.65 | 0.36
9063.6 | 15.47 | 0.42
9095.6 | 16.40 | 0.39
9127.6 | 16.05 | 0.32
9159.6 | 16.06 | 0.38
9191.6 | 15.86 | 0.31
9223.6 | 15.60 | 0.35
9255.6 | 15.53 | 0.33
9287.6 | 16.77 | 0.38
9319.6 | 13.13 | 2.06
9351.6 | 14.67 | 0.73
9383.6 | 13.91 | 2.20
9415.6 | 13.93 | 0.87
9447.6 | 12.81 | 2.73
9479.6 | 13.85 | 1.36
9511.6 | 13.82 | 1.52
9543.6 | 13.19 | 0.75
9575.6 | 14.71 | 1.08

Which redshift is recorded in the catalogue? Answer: 0.14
